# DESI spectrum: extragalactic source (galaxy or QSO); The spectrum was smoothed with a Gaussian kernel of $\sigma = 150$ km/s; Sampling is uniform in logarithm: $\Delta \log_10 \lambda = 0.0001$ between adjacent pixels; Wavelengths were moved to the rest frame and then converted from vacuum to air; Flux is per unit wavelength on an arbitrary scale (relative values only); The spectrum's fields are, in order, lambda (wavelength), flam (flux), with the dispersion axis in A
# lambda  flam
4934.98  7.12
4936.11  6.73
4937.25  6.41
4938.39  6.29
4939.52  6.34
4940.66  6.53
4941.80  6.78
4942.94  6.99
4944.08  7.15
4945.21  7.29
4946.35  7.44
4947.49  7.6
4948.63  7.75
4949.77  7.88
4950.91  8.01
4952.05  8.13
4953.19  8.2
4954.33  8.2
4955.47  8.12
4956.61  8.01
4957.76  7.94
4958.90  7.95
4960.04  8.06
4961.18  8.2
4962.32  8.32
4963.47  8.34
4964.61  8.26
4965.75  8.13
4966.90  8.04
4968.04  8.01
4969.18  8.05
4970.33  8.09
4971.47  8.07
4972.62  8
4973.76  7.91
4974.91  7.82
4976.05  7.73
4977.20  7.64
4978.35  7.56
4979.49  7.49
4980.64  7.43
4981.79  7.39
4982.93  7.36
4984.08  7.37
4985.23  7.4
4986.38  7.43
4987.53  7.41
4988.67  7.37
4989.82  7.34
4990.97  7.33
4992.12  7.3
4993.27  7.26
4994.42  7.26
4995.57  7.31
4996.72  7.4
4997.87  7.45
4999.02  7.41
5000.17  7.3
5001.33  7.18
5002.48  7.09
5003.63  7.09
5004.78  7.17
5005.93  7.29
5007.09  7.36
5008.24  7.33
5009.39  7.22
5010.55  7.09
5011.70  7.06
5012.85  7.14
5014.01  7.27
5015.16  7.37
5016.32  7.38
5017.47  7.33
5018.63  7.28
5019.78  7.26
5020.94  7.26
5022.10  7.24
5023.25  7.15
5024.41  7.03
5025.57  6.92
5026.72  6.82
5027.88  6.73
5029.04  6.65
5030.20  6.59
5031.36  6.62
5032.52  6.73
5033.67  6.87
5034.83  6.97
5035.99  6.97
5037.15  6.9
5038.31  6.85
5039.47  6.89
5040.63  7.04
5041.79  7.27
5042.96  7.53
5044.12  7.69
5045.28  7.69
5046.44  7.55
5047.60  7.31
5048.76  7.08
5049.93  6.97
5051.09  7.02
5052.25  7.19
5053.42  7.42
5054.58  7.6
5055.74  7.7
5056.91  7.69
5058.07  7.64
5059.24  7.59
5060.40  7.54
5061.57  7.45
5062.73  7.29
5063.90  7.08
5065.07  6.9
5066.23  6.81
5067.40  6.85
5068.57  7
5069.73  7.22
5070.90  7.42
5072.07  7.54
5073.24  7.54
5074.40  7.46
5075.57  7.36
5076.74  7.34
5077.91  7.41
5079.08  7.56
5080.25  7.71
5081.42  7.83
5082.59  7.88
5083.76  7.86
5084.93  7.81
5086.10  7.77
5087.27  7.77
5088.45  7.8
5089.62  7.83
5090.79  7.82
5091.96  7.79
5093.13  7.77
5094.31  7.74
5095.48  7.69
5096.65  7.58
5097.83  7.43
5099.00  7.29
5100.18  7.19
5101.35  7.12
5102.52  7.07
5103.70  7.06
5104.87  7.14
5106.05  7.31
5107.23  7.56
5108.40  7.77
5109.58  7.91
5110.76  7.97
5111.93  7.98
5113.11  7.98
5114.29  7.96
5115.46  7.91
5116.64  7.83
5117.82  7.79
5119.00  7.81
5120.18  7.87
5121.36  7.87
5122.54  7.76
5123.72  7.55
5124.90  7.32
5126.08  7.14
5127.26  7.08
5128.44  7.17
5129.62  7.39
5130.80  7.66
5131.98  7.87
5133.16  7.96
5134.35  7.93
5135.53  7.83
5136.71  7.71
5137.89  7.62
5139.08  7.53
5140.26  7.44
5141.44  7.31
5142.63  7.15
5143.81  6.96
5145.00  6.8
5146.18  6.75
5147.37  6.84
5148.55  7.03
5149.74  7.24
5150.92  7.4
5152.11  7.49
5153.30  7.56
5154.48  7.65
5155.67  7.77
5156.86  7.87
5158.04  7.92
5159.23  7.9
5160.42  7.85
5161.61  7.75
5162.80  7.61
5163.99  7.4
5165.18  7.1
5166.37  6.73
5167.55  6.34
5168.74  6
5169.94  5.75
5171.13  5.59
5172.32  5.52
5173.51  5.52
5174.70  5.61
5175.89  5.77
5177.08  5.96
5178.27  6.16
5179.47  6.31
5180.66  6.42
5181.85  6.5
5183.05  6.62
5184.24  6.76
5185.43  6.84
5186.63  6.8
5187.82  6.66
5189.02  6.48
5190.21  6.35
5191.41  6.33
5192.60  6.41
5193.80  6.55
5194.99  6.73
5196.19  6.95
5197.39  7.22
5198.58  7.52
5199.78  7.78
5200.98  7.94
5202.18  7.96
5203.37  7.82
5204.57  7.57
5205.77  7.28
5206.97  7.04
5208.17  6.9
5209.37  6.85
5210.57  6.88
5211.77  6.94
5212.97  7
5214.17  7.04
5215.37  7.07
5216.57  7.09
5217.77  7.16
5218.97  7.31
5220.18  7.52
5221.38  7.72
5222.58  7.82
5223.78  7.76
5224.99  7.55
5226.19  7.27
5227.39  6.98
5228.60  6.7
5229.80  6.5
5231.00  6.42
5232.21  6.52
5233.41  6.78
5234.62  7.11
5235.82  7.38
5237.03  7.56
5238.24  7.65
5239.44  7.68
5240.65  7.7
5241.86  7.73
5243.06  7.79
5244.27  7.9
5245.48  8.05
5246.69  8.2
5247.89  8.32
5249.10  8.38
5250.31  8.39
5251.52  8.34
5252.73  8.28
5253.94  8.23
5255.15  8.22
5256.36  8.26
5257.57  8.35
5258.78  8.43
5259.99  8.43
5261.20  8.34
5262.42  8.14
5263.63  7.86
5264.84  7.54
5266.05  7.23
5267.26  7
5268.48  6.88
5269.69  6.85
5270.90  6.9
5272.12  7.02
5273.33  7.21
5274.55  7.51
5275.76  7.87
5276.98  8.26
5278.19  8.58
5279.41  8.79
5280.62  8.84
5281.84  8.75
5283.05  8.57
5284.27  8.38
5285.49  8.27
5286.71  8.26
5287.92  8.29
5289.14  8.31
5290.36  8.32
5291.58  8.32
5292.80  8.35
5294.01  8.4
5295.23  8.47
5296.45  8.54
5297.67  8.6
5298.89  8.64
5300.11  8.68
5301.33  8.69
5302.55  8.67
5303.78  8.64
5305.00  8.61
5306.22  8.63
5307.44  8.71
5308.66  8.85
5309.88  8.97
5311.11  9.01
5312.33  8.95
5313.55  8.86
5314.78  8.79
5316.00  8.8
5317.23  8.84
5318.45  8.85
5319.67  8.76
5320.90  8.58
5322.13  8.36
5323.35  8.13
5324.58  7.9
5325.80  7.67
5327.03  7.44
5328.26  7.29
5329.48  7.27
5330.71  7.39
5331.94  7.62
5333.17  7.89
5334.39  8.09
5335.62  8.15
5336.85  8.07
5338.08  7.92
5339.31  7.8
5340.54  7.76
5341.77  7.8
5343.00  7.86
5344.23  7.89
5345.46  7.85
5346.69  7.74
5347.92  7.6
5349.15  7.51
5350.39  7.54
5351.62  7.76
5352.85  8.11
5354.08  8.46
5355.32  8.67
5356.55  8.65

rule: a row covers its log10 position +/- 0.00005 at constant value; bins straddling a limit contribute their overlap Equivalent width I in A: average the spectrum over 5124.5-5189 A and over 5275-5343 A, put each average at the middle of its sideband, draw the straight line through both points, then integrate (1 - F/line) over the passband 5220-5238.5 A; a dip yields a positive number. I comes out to 1.1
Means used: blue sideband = 7.01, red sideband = 8.34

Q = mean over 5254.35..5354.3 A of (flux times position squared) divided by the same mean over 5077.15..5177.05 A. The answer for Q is 1.2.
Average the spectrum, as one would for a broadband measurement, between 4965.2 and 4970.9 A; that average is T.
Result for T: 8.06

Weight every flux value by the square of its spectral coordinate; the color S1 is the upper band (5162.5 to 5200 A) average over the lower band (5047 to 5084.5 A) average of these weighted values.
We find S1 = 0.92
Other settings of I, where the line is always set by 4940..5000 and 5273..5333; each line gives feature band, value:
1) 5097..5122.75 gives 1.1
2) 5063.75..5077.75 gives 1.2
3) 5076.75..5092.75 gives 0.3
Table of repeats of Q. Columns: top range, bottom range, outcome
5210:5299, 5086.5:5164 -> 1.08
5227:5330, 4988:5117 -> 1.20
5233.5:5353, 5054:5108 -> 1.18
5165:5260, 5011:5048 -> 1.08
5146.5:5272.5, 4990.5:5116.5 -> 1.04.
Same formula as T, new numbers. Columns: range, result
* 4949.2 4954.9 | 8.09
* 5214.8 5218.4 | 7.12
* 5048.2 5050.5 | 7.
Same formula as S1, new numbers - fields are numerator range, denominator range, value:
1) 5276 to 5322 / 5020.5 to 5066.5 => 1.33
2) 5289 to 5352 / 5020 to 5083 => 1.26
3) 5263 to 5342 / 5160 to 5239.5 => 1.23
